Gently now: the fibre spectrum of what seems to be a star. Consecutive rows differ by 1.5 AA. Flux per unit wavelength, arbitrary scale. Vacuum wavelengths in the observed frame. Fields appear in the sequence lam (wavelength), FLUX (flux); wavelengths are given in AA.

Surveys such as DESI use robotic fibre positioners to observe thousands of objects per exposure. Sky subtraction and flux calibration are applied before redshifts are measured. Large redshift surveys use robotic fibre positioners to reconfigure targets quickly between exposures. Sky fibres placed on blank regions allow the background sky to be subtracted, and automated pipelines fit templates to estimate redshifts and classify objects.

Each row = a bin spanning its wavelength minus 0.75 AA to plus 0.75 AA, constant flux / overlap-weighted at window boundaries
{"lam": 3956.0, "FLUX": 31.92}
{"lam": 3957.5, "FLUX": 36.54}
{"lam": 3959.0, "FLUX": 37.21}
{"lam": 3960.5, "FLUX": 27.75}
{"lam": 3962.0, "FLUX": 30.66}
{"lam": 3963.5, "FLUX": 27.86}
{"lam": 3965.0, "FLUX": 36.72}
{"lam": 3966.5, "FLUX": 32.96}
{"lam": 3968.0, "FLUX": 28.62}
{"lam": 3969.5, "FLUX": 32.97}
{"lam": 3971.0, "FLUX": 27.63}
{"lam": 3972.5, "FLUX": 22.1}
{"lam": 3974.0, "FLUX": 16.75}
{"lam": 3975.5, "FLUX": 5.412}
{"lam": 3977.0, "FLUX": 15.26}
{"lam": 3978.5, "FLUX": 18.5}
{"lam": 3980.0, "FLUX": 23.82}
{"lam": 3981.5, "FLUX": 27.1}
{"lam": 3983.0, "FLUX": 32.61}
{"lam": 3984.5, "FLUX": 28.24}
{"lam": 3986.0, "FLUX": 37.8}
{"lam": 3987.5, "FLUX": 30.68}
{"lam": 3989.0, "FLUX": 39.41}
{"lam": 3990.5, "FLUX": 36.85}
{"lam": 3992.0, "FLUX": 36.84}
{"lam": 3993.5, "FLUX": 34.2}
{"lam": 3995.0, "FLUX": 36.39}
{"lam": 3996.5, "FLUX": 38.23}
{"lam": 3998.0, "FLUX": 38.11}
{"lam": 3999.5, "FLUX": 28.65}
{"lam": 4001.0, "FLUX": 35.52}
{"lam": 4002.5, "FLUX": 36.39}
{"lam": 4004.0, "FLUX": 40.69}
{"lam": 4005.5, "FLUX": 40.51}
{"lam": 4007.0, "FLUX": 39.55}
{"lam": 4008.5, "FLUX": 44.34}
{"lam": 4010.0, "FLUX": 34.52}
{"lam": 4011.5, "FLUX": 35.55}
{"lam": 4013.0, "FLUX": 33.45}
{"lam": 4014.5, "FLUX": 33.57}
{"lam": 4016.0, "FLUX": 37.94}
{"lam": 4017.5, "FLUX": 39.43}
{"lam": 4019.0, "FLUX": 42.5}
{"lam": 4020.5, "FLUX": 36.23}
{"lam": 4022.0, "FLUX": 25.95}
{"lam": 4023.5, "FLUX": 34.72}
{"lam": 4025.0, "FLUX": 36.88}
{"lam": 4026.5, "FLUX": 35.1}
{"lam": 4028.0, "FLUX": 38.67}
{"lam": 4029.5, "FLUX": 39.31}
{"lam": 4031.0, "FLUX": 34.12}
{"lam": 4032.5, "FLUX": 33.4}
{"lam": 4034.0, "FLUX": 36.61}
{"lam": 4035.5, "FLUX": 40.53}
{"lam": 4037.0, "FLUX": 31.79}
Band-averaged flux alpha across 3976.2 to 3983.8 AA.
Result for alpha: 23.4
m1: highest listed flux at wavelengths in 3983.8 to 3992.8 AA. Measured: 39.41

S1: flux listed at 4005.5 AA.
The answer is 40.51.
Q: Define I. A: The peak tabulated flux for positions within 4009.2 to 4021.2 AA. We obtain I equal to 42.5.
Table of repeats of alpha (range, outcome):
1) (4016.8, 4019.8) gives 40.9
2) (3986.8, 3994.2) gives 35.6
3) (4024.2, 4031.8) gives 36.8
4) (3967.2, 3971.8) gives 29.7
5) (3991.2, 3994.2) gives 35.6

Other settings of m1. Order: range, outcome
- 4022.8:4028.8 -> 38.67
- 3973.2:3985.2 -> 32.61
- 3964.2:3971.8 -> 36.72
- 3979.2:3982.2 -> 27.1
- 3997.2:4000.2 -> 38.11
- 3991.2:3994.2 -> 36.84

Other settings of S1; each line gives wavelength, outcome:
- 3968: 28.62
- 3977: 15.26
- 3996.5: 38.23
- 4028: 38.67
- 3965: 36.72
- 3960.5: 27.75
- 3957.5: 36.54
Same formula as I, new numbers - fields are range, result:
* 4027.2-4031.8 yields 39.31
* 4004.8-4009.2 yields 44.34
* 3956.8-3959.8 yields 37.21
